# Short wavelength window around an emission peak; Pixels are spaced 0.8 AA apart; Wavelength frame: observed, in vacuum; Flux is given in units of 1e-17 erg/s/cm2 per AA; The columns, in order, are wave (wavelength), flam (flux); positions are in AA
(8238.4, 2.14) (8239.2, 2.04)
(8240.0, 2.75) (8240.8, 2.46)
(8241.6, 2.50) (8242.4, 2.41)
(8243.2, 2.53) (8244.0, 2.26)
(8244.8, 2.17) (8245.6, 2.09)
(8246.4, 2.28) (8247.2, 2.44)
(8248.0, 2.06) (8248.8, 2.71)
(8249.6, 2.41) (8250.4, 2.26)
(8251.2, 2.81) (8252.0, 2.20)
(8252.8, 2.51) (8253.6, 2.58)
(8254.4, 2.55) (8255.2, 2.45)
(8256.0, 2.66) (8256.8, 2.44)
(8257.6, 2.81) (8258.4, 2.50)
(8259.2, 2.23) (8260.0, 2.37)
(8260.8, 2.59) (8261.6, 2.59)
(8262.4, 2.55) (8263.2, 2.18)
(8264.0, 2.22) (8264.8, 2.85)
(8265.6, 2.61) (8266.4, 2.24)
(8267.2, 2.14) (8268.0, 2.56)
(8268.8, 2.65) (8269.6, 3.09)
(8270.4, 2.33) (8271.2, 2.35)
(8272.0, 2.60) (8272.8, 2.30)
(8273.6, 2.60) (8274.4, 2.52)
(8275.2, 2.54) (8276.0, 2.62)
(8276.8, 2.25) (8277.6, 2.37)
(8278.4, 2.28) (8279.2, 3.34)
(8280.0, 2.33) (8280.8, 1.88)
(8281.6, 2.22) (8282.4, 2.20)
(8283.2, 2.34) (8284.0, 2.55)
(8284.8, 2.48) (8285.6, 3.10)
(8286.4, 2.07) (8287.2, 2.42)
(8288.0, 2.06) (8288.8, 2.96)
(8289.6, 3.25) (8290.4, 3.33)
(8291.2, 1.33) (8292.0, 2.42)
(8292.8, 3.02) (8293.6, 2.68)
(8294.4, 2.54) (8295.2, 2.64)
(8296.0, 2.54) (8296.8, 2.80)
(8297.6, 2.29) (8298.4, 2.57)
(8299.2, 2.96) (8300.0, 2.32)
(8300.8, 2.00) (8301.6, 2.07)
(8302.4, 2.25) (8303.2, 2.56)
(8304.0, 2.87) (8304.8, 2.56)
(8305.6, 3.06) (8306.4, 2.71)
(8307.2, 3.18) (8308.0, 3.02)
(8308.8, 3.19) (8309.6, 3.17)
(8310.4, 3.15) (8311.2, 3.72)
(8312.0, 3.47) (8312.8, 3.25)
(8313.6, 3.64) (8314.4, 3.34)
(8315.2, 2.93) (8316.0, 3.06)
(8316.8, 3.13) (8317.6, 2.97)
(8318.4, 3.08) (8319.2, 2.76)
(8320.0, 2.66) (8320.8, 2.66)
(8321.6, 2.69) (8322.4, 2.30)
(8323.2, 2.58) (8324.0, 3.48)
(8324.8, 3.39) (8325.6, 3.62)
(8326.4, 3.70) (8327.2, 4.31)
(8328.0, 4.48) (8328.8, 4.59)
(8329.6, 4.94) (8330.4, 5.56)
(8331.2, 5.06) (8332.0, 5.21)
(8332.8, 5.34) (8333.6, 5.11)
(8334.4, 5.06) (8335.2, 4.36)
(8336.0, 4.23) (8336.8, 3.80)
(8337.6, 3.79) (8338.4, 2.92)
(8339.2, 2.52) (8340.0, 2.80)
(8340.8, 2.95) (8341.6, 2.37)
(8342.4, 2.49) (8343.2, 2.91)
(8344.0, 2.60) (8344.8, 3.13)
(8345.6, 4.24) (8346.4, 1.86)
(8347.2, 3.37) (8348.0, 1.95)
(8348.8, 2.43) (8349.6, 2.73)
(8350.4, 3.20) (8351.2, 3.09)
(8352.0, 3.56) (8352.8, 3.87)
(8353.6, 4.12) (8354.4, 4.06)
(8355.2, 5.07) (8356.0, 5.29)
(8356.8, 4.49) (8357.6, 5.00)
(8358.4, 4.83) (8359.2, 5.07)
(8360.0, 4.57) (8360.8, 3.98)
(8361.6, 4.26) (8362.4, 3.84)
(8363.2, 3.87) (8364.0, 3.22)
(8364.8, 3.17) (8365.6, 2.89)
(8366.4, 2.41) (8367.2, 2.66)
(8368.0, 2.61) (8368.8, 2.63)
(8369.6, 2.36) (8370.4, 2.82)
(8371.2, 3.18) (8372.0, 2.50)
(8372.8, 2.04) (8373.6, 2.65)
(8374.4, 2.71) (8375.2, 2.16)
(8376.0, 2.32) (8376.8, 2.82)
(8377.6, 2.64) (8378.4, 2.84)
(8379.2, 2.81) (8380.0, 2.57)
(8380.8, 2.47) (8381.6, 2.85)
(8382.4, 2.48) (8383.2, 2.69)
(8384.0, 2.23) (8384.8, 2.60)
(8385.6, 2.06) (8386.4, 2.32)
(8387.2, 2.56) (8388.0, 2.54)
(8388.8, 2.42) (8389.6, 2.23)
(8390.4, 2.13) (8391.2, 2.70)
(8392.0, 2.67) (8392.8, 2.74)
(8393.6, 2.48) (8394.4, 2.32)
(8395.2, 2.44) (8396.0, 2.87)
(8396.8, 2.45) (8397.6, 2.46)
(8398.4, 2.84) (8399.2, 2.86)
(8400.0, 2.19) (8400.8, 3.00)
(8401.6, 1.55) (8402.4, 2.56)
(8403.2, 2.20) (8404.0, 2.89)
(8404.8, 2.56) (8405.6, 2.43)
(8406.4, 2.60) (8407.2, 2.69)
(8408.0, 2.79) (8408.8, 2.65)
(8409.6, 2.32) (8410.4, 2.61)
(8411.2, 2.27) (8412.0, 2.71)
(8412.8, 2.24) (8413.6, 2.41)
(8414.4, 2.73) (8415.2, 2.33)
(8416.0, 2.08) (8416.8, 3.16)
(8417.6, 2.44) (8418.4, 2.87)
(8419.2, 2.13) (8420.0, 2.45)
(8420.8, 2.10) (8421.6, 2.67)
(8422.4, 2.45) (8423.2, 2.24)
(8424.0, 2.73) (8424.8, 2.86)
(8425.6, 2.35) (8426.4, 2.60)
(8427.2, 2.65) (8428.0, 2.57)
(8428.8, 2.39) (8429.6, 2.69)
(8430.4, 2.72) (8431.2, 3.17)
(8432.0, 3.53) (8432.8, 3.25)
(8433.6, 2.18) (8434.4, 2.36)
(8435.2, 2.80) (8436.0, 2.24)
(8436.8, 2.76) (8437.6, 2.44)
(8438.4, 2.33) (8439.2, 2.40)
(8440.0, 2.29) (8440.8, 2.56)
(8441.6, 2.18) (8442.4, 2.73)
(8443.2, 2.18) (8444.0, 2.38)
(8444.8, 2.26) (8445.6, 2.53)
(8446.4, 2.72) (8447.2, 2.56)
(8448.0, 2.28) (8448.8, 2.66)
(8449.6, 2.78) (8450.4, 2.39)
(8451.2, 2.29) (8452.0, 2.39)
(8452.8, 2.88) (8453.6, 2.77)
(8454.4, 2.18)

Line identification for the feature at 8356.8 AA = [N II]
